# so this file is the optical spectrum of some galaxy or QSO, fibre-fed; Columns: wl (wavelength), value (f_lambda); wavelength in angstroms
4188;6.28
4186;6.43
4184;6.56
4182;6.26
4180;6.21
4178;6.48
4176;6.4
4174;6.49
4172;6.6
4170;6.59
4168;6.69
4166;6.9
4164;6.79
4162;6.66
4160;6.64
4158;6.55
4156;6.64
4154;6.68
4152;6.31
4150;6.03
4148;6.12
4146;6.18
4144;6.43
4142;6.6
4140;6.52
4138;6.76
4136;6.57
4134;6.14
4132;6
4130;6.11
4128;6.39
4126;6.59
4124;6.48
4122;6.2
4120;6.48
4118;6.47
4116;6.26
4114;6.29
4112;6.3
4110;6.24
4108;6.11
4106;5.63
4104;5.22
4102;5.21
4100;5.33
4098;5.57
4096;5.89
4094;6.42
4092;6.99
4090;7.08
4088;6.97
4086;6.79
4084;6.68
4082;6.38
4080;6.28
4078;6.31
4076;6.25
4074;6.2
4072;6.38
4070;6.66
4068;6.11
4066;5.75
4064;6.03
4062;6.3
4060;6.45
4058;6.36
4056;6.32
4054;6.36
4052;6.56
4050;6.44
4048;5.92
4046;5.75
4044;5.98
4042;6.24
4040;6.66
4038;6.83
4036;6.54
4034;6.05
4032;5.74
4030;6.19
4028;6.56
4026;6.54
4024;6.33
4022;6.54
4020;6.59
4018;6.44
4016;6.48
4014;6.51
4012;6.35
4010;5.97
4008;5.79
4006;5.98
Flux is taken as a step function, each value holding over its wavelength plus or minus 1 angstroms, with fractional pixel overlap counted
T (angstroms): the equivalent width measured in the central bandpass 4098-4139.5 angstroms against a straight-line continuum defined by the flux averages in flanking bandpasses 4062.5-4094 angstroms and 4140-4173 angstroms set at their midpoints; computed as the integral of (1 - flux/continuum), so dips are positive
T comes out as 2.3 angstroms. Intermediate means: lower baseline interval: 6.45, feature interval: 6.13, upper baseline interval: 6.53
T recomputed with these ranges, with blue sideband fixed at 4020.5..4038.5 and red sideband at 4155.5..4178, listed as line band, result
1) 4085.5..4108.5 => 1.4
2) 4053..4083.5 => 0.7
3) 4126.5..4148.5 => 0.7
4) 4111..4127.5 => 0.4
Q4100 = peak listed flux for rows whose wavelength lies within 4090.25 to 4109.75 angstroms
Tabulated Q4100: 6.99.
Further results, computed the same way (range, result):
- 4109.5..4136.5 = 6.59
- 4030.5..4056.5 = 6.83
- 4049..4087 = 6.79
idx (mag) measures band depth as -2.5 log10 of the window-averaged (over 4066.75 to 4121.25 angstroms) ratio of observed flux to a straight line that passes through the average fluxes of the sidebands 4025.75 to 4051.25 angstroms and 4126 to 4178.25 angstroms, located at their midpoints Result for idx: 0.02 mag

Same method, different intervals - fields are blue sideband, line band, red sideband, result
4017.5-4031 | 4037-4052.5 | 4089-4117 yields 0.01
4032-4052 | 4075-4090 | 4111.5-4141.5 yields -0.04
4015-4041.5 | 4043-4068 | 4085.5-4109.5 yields 0.02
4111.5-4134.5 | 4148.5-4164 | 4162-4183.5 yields -0.01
